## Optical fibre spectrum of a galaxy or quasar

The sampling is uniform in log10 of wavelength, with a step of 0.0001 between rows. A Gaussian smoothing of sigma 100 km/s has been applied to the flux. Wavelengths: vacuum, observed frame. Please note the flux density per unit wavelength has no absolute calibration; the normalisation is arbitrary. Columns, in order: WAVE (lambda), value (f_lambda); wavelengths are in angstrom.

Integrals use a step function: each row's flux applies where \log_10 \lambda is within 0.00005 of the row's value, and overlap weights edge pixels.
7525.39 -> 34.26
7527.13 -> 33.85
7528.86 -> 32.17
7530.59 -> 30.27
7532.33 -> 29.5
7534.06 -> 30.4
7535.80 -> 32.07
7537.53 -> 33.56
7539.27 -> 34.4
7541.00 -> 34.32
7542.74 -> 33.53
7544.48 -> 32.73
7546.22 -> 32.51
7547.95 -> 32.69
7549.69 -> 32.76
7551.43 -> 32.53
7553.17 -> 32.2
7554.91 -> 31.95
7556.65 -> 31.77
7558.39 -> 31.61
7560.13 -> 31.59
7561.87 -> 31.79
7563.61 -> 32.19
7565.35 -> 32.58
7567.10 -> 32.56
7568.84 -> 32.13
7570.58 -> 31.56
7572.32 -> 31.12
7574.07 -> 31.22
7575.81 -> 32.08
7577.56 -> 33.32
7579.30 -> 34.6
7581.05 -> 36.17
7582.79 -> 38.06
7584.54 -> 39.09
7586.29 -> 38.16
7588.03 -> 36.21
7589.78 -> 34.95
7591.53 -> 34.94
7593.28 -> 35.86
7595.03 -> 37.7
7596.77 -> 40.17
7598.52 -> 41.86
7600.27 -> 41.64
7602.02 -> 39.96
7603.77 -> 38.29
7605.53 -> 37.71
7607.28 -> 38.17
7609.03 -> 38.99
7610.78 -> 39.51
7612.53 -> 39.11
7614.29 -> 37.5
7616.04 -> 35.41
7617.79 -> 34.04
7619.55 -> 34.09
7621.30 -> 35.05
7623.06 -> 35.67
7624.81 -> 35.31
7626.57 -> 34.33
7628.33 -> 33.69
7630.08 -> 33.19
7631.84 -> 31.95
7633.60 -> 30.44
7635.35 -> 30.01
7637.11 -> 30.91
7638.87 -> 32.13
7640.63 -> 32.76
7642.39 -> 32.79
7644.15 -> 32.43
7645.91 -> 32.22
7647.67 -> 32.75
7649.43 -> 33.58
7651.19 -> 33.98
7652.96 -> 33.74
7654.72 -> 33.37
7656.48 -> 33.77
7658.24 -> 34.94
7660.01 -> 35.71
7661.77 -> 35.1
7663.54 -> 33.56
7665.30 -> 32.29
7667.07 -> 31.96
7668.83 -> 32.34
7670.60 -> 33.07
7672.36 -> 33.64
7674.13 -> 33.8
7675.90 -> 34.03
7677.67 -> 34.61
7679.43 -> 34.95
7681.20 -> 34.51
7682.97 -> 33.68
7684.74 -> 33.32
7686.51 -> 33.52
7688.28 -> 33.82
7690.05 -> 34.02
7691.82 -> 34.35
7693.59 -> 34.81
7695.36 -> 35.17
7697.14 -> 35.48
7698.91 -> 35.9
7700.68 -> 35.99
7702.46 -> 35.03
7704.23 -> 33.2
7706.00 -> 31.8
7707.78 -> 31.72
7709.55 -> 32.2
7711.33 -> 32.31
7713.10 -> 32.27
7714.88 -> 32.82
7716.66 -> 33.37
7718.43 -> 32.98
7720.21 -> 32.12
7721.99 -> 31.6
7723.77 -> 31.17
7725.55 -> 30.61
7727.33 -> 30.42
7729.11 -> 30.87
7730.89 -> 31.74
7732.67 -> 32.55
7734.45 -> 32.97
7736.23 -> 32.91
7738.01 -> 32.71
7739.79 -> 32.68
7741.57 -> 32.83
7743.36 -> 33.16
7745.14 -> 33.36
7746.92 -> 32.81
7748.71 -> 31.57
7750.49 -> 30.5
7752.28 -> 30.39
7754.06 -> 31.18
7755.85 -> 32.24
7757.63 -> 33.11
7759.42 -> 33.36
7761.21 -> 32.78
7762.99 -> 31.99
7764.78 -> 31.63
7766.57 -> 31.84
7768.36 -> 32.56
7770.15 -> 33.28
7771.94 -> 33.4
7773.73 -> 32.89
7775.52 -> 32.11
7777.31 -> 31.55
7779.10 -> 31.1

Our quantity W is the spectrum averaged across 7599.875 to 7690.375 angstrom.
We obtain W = 34.4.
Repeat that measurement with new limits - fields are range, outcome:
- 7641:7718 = 33.7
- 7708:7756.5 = 32.1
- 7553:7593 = 33.6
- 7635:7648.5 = 32.1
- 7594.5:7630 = 37.3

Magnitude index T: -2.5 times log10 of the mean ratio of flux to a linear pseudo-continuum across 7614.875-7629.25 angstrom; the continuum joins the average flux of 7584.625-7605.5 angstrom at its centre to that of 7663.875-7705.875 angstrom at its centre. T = 0.07 mag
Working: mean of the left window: 38.2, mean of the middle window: 34.8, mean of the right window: 34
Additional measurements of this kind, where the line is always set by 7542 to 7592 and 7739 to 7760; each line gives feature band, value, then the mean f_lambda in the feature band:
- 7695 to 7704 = -0.09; 35.3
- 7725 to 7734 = 0.03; 31.3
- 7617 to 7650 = 0.00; 33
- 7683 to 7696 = -0.05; 34.1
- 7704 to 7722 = 0.00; 32.4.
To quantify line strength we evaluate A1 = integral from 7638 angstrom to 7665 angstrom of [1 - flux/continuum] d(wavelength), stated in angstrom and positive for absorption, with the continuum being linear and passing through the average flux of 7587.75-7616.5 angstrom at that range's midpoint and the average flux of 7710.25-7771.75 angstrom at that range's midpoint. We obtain 1.91 angstrom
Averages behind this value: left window 38.2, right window 32.2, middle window 33.5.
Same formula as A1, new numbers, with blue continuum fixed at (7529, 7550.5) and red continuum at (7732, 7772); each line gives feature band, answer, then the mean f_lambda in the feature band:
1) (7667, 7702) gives -2.0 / 34.2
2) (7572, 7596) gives -2.2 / 35.4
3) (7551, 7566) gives 0.2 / 32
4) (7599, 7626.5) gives -4.2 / 37.3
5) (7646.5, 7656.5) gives -0.3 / 33.5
